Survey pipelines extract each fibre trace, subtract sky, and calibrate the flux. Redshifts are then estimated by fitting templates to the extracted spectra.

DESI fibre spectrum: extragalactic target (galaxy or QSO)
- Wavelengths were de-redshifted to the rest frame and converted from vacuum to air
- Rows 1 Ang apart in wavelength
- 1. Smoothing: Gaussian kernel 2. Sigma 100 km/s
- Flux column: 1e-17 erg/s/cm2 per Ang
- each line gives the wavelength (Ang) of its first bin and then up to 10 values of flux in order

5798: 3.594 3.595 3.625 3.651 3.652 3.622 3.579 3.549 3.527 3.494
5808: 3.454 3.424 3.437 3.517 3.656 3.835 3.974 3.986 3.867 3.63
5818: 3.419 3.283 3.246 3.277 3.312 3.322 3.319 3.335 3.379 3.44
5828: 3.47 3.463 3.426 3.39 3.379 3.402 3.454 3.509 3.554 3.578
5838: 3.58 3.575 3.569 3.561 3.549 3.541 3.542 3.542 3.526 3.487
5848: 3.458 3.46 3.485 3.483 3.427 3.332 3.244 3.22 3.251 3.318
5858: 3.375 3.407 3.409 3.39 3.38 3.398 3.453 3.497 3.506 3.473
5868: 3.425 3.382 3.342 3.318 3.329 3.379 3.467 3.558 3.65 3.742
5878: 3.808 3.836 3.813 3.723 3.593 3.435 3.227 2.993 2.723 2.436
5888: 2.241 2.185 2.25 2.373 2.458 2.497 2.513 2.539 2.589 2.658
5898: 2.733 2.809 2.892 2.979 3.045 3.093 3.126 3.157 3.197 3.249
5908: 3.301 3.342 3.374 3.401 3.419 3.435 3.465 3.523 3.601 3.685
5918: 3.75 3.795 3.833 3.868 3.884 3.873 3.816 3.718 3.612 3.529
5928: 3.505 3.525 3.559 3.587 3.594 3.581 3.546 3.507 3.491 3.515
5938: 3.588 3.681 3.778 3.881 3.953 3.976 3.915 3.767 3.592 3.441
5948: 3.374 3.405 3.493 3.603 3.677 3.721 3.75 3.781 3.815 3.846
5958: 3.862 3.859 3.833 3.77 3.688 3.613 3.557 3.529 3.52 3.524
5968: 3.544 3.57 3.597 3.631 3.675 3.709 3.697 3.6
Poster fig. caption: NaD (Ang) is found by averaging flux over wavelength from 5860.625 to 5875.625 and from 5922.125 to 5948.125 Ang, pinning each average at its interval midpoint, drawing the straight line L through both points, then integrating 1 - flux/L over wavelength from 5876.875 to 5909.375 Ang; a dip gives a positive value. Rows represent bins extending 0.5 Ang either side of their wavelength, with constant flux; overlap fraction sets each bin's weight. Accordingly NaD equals 4.9 Ang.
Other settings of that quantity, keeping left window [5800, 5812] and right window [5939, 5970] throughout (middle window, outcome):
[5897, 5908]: 1.86 Ang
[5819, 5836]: 0.86 Ang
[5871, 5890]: 1.87 Ang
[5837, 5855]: 0.49 Ang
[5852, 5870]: 1.09 Ang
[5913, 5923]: -0.15 Ang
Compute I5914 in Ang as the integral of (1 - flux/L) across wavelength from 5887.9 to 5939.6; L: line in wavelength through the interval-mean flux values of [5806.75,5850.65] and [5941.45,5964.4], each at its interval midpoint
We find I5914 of 5.4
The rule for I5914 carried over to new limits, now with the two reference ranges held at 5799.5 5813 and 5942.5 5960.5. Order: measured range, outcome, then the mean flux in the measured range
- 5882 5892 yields 2.6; 2.69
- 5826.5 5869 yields 1.8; 3.45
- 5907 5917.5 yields 0.6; 3.44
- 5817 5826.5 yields 0.6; 3.34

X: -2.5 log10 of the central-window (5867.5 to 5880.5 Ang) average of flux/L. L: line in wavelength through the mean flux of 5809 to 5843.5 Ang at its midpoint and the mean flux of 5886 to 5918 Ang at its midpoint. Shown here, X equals -0.12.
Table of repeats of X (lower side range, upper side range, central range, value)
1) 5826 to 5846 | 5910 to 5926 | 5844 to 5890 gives 0.066 mag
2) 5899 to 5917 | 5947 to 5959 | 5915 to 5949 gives -0.059 mag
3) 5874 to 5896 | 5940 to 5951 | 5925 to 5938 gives -0.008 mag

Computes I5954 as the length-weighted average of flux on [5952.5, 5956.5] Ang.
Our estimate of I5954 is 3.77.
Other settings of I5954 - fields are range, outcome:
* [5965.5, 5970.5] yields 3.55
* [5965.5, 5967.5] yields 3.52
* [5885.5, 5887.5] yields 2.58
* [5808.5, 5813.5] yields 3.57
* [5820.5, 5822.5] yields 3.29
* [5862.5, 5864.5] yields 3.43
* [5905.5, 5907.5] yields 3.22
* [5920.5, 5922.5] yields 3.88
